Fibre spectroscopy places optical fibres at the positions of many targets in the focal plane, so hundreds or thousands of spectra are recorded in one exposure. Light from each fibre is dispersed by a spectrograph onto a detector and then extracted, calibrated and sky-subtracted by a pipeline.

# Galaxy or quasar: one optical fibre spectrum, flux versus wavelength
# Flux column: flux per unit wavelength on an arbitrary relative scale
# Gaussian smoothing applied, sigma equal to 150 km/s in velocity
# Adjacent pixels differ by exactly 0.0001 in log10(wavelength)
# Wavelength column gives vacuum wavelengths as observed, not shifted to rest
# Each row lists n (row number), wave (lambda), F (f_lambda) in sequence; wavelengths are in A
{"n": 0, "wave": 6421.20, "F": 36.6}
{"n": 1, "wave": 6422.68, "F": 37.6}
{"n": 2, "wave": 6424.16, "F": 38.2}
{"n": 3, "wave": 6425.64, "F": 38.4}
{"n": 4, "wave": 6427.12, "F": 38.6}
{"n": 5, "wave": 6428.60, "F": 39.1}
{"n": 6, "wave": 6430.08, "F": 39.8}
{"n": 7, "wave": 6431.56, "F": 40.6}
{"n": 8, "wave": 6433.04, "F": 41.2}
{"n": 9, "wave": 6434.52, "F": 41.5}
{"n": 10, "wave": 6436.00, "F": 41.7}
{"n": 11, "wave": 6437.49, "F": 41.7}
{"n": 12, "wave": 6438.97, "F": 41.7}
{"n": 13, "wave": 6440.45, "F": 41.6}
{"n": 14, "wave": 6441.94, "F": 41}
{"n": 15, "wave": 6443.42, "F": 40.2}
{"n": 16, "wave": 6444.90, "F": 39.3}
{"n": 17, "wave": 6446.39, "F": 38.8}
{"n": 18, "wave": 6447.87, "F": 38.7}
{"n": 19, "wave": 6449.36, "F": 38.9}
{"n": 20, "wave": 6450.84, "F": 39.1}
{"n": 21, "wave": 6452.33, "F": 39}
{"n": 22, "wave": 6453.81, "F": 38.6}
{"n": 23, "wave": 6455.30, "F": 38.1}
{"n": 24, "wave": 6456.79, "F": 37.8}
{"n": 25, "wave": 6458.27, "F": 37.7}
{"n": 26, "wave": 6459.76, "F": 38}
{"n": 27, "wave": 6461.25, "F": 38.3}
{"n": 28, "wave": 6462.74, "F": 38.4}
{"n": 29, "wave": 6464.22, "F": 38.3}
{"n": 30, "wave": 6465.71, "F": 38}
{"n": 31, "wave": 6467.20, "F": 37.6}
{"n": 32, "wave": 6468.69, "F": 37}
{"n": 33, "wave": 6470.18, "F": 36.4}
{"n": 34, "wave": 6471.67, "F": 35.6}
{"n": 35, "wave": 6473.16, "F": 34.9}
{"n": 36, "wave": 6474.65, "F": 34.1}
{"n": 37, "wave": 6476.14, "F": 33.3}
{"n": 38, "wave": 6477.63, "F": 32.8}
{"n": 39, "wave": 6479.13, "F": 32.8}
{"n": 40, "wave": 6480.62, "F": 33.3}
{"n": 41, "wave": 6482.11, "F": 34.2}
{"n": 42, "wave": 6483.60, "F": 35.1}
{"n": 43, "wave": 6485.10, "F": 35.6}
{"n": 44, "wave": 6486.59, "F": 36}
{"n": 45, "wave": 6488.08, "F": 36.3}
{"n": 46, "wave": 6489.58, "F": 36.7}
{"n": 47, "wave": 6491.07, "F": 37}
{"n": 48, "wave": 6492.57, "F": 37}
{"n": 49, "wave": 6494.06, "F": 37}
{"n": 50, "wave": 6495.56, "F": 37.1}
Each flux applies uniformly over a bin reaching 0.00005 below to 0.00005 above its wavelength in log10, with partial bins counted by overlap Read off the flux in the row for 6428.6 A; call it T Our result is 39.1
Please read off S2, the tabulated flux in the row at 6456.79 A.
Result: 37.8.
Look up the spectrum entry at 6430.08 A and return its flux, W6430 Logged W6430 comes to 39.8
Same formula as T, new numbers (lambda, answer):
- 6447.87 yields 38.7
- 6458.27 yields 37.7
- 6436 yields 41.7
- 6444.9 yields 39.3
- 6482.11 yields 34.2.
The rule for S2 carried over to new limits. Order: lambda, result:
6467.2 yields 37.6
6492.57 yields 37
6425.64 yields 38.4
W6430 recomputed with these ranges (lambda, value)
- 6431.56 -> 40.6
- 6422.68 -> 37.6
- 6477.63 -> 32.8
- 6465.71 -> 38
